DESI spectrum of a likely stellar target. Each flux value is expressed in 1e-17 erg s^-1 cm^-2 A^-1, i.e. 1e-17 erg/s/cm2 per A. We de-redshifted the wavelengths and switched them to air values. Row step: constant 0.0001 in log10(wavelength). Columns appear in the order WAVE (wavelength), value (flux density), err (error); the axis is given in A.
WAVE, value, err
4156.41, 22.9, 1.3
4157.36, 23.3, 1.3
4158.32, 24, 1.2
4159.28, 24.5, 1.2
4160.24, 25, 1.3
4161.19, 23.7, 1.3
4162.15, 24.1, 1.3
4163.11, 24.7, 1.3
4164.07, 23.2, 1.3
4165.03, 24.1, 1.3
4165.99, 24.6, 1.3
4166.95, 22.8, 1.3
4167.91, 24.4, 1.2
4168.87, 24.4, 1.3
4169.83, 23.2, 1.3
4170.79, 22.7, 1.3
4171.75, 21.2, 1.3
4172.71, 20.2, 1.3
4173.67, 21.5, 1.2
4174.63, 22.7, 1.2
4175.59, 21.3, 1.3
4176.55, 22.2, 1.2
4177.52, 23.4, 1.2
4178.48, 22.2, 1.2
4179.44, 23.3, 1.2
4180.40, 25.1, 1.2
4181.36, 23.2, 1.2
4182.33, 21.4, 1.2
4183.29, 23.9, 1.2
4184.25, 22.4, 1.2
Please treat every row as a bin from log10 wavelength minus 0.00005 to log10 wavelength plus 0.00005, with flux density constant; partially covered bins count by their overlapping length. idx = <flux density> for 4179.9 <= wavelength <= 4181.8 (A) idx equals 24.2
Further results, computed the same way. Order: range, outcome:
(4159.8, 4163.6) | 24.4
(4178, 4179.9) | 22.8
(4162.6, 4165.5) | 24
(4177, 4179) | 22.8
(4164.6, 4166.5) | 24.3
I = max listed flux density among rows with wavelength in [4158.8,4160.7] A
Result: 25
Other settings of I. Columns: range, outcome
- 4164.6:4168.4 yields 24.6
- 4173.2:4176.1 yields 22.7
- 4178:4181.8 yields 25.1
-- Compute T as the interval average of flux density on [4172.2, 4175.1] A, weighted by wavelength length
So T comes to 21.5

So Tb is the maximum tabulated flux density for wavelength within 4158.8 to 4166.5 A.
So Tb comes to 25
